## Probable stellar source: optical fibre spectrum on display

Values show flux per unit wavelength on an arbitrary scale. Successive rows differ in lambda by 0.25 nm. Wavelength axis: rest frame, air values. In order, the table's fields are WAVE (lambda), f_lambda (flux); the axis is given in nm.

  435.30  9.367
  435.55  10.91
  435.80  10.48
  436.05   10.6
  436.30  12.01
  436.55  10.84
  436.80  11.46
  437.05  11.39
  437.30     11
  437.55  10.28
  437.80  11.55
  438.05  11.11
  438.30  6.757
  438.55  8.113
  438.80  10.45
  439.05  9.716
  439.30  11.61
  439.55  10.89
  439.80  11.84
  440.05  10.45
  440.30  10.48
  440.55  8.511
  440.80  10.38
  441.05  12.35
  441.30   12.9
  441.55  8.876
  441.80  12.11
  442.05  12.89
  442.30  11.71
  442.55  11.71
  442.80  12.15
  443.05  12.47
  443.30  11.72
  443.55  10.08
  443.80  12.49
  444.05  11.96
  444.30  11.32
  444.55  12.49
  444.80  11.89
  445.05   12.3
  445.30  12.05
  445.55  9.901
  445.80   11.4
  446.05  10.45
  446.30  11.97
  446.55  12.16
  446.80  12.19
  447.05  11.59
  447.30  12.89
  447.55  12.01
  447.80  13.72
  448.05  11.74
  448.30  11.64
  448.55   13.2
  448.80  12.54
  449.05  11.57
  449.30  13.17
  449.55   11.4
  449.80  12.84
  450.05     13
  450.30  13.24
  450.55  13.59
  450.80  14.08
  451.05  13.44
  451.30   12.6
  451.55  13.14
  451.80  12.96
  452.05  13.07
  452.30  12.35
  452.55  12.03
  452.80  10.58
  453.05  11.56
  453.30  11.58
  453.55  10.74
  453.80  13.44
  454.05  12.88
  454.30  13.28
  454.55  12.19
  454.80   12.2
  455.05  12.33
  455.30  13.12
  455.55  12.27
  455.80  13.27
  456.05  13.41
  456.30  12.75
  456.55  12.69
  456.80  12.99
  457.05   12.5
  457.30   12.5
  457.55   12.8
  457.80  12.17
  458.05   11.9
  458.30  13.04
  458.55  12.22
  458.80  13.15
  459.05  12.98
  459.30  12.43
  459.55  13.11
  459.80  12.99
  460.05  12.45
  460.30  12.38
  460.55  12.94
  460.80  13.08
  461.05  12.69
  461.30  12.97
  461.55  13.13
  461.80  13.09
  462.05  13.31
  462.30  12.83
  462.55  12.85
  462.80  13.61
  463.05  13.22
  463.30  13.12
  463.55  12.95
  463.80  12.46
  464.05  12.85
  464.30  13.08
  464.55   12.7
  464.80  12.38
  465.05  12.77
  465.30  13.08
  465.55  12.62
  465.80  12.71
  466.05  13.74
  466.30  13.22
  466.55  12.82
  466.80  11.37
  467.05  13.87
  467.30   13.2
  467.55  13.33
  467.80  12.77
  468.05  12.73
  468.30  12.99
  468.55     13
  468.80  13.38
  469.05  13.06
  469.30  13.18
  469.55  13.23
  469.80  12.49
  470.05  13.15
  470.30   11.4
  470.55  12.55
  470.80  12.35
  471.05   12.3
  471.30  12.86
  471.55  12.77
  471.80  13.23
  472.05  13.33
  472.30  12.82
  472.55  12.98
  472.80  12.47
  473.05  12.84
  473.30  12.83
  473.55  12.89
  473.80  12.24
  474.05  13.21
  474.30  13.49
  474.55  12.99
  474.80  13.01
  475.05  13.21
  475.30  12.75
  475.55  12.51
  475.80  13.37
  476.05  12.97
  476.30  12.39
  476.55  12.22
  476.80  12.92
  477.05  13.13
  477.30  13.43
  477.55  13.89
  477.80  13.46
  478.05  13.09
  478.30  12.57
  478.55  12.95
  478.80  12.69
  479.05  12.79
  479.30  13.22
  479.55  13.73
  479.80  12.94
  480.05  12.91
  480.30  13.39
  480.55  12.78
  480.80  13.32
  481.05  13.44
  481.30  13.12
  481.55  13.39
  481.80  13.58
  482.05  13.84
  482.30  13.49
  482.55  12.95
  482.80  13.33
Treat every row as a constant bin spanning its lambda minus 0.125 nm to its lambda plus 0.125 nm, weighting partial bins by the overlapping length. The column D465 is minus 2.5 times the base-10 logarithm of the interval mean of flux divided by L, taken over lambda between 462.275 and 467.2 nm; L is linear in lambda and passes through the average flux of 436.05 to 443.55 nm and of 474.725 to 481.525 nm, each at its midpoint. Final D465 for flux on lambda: -0.05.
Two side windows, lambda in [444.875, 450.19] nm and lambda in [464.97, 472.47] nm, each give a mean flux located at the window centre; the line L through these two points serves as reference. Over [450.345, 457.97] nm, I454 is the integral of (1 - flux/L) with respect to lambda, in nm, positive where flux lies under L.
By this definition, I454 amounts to -0.18 nm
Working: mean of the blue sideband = 12.1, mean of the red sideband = 12.9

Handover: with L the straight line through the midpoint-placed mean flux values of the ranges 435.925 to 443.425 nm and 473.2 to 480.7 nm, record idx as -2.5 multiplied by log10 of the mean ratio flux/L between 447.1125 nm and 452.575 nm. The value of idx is -0.110 mag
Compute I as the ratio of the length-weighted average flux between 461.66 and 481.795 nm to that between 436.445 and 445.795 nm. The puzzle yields 1.2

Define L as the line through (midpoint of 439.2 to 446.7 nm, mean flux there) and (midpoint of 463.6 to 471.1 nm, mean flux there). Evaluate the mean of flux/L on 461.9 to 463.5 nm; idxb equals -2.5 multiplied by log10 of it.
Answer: -0.05 mag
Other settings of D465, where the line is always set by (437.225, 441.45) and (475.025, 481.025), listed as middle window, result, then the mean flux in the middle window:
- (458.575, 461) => -0.086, 12.8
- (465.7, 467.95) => -0.061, 13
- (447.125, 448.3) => -0.131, 12.4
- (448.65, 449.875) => -0.108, 12.3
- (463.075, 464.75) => -0.066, 12.9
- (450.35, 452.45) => -0.167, 13.1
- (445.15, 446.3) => -0.019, 11.1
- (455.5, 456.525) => -0.122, 12.9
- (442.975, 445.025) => -0.099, 11.8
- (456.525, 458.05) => -0.079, 12.5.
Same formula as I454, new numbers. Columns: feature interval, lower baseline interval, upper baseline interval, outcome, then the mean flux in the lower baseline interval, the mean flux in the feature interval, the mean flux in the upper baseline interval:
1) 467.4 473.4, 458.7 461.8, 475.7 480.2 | 0.06 nm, 12.9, 12.8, 13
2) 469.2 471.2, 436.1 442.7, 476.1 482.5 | 0.01 nm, 10.8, 12.6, 13.1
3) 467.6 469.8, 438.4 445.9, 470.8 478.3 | -0.07 nm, 11.2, 13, 12.9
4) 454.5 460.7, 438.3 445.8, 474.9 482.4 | -0.36 nm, 11.2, 12.7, 13.1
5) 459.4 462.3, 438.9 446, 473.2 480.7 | -0.16 nm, 11.4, 12.9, 13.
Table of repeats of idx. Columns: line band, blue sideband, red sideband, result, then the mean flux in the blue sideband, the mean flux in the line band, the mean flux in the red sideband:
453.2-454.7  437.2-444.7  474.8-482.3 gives -0.056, 11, 12.4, 13.1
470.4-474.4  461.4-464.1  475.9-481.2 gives 0.020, 13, 12.8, 13.1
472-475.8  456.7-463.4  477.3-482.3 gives 0.016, 12.8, 12.9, 13.2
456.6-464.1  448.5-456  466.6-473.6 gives -0.010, 12.6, 12.8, 12.8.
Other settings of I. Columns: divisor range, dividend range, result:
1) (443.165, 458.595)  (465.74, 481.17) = 1.05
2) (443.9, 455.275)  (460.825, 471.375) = 1.05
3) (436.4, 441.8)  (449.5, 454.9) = 1.19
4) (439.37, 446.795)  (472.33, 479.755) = 1.13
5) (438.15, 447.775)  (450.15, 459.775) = 1.12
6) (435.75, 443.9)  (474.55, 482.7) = 1.20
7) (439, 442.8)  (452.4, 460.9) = 1.12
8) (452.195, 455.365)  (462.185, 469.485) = 1.07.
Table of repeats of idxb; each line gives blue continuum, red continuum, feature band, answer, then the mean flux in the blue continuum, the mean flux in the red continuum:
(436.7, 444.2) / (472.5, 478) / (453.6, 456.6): -0.08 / 11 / 13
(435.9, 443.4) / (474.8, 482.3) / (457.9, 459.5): -0.06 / 10.9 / 13.1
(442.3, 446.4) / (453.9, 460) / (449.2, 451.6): -0.08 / 11.6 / 12.7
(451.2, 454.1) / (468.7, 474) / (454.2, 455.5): -0.03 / 12.2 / 12.8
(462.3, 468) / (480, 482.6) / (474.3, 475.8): 0.02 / 12.9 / 13.3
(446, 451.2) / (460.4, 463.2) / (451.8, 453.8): 0.07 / 12.5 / 13.1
